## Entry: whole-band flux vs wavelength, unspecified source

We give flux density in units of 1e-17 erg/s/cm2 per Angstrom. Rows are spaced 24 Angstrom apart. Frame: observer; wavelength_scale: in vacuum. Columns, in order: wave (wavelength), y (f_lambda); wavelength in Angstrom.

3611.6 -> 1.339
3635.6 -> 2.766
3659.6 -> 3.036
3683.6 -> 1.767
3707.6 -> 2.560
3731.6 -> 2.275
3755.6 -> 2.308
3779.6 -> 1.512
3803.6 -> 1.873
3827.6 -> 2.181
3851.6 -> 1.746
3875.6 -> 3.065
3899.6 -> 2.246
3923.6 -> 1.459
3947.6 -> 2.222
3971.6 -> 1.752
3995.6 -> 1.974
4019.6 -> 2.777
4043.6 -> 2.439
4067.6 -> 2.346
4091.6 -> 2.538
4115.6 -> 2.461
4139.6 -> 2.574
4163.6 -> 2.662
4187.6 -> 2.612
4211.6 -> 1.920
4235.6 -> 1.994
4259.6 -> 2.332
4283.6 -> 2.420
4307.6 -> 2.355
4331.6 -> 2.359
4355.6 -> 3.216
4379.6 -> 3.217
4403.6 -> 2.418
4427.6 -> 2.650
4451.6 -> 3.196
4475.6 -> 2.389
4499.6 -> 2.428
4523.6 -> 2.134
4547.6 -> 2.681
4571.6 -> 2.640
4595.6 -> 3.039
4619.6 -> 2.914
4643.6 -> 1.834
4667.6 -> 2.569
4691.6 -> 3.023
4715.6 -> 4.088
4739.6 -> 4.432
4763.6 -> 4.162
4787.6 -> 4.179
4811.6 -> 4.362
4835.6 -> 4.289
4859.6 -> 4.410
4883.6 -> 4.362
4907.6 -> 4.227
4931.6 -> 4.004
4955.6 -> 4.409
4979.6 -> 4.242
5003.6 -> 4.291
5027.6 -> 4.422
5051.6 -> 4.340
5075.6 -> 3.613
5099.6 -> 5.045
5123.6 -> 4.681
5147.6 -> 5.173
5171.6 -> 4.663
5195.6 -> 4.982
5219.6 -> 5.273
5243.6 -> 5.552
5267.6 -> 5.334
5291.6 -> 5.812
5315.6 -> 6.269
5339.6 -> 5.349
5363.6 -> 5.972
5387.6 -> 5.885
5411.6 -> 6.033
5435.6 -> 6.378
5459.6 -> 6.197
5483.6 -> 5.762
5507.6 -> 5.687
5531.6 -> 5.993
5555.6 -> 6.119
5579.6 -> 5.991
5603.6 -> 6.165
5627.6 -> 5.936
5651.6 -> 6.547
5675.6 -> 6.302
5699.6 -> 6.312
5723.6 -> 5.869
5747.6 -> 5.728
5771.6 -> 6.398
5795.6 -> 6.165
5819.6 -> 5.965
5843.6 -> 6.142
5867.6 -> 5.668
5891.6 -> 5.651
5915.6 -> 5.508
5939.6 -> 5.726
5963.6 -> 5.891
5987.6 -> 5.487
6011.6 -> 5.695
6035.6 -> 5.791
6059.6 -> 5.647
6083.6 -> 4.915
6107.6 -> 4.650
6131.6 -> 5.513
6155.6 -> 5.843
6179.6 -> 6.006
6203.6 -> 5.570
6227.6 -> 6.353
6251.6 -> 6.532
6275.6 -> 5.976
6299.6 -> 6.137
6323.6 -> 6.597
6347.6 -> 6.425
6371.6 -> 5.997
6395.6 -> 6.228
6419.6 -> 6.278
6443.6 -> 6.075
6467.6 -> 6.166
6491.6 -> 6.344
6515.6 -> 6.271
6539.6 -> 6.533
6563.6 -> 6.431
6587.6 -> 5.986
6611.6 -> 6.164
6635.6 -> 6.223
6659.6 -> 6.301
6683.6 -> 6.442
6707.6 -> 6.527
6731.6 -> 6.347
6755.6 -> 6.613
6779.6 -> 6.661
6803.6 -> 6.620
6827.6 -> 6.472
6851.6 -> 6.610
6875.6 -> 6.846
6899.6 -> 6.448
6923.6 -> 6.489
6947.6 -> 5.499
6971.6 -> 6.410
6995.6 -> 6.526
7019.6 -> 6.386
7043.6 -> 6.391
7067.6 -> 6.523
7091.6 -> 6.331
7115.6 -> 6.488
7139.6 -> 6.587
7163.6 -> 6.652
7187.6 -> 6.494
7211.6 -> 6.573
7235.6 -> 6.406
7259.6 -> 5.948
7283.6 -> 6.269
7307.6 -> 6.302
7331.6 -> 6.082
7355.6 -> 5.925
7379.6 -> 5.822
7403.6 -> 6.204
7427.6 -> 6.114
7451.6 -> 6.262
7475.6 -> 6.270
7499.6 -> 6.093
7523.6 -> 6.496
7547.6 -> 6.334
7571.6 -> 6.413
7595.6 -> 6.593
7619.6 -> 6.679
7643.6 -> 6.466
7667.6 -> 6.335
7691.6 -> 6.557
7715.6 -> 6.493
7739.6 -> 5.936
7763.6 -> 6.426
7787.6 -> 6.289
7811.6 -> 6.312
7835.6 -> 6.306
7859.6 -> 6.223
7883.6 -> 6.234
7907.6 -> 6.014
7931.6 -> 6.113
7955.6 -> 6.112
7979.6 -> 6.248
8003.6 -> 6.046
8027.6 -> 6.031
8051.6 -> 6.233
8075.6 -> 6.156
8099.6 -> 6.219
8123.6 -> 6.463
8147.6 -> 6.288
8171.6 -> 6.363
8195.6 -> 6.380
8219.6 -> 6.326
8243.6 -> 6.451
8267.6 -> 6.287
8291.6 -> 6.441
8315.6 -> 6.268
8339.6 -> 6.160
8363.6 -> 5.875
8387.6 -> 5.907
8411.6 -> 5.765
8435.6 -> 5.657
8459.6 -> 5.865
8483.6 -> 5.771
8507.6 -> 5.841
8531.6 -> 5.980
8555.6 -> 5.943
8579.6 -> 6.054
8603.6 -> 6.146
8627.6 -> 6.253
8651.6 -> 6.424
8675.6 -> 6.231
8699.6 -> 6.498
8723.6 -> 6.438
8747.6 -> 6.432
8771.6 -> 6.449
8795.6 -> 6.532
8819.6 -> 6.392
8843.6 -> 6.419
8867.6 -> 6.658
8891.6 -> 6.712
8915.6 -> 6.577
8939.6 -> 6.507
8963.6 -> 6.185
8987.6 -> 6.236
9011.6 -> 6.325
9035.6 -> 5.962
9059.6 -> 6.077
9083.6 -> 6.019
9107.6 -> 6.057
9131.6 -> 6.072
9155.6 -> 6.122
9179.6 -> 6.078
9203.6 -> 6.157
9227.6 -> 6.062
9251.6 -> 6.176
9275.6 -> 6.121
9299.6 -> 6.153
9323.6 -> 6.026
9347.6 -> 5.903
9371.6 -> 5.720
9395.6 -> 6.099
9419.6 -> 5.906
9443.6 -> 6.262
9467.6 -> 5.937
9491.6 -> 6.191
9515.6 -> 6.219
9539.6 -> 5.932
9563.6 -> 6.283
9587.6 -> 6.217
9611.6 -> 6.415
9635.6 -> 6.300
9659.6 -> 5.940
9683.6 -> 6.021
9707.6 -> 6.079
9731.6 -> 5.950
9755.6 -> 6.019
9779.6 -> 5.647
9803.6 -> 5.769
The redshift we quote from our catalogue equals 0.178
